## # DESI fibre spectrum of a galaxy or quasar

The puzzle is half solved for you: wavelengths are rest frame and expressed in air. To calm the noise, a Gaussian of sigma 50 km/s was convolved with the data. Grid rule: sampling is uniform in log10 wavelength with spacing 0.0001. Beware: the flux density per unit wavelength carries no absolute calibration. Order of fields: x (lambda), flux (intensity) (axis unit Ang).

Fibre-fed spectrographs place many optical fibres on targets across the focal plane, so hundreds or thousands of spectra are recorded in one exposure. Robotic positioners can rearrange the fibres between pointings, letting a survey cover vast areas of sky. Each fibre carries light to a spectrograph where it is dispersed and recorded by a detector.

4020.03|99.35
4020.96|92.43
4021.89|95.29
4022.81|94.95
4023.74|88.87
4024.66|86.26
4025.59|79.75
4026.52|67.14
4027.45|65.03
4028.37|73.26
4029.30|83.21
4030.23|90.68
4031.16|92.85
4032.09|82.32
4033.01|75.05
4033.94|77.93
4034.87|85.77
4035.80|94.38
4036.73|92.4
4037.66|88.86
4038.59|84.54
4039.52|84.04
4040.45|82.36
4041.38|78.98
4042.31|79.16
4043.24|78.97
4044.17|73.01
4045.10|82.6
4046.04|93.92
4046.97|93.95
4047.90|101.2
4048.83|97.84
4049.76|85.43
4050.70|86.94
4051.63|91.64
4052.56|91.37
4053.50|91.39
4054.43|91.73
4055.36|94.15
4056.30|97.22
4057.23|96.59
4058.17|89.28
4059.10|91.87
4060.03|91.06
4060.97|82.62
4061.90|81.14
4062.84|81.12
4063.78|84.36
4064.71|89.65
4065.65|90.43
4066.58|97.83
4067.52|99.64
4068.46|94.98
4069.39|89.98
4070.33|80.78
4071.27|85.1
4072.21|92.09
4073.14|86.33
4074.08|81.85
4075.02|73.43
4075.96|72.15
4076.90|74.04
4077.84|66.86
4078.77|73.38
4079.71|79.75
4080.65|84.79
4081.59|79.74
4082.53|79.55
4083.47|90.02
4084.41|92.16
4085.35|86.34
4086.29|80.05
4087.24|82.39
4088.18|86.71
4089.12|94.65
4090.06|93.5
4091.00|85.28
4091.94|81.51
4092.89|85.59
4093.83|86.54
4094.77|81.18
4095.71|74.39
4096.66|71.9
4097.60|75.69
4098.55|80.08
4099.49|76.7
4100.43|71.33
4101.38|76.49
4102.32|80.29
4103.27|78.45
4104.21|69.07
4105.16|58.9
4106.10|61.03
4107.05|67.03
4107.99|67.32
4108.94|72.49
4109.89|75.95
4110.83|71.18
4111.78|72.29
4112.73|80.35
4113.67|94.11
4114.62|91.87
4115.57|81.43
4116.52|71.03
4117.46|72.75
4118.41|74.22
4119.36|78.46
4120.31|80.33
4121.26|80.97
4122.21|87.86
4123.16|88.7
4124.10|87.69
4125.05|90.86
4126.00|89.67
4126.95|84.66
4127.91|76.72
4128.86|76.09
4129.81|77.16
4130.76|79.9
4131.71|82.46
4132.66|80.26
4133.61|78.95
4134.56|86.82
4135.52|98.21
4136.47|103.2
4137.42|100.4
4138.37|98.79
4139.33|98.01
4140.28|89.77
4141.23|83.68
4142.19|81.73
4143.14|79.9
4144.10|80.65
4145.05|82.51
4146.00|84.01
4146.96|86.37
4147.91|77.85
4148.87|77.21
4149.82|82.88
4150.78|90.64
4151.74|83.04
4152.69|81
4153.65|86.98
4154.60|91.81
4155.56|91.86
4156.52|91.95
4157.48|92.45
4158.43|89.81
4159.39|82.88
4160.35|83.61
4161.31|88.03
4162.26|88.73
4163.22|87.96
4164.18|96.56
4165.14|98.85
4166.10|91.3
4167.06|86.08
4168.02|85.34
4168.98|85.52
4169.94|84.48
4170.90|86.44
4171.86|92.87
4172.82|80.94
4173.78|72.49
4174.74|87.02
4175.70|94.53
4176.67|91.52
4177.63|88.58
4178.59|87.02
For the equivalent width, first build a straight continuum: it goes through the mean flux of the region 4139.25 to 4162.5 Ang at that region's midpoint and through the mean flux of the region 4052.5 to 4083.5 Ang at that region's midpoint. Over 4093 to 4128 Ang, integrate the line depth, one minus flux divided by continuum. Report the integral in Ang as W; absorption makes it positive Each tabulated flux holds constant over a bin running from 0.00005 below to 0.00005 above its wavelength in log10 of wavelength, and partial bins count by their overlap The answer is 3.2 Ang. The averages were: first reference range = 85.9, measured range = 77.9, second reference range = 85.7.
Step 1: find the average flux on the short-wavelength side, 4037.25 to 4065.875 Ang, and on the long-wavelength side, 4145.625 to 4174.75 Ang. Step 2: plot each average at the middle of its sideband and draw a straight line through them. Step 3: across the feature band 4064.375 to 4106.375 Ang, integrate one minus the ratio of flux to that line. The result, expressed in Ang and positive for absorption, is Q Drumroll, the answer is 2.83 Ang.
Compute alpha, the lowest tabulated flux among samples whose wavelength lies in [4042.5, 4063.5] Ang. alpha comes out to 73.01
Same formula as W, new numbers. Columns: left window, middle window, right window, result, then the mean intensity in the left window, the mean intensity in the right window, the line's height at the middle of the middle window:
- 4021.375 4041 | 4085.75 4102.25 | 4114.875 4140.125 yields 0.63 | 84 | 85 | 84.6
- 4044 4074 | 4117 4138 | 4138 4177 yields 0.81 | 90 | 87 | 87.9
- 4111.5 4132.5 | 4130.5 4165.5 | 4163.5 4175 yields -1.11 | 81.9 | 87.3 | 84.9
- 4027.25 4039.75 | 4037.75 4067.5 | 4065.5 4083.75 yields -1.67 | 84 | 83.5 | 83.8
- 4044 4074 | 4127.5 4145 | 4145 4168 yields 0.33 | 90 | 87.3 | 87.9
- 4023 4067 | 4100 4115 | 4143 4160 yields 2.03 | 86.4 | 85.3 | 85.8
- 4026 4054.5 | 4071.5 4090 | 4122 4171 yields 0.76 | 85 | 86.9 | 85.7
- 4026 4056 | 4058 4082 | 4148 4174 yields 0.42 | 85.4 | 87.1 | 85.8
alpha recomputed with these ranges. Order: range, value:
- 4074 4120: 58.9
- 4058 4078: 66.86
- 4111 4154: 71.03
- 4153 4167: 82.88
